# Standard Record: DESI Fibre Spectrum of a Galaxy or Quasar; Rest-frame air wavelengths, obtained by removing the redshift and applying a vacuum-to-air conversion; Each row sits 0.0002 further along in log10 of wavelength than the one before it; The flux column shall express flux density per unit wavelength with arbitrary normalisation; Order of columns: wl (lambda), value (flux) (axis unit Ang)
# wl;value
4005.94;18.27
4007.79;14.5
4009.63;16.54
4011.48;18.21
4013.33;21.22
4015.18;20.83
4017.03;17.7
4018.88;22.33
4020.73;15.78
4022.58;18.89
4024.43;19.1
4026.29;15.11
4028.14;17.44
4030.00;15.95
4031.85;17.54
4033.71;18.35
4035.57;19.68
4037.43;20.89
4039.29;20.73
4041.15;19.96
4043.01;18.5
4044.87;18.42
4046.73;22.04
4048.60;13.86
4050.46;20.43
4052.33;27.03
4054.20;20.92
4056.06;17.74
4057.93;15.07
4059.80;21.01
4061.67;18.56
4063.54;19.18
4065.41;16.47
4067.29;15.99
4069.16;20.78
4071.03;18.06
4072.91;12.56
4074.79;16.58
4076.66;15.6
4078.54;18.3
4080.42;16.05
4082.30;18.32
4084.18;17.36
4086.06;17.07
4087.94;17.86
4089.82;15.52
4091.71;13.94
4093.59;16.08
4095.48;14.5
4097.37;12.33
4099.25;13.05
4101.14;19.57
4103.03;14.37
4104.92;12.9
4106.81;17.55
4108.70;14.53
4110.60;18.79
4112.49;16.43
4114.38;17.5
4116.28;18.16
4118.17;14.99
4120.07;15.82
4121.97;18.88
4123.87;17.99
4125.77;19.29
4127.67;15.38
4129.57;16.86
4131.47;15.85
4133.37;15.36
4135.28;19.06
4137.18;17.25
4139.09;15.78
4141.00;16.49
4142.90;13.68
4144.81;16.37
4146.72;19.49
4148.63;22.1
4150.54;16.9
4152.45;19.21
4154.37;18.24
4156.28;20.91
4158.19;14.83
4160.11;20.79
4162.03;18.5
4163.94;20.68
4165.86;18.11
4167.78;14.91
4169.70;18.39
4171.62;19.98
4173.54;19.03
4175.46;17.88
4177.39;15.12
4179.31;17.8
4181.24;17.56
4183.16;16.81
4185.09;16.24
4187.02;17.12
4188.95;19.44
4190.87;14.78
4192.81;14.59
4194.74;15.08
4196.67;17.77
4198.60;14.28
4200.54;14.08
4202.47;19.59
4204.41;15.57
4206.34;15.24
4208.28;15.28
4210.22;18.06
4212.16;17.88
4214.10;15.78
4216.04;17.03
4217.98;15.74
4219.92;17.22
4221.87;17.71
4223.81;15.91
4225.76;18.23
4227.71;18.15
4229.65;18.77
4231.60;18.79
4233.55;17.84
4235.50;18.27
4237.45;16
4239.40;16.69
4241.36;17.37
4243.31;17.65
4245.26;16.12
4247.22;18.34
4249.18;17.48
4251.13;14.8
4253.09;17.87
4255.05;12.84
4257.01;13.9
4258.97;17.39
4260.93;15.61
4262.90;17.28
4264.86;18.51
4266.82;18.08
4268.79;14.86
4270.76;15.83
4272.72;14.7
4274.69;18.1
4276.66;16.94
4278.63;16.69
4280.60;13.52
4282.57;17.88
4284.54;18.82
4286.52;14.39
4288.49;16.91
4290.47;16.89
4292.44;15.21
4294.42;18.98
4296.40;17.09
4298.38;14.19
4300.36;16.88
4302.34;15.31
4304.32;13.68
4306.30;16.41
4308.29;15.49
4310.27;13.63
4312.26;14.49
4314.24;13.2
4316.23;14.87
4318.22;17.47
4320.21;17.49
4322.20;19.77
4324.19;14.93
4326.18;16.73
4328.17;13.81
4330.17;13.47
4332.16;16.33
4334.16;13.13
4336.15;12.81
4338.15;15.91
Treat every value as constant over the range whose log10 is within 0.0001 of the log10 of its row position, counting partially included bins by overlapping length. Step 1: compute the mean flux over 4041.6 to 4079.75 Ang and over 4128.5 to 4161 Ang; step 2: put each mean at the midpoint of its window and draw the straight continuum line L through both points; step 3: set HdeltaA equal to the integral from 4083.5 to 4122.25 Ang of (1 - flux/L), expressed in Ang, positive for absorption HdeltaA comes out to 4.2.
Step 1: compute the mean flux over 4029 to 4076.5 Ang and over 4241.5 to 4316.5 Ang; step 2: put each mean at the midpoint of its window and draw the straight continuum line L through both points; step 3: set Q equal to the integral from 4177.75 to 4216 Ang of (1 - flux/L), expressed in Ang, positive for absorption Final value 1.2 Ang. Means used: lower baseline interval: 18.6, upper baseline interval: 16.1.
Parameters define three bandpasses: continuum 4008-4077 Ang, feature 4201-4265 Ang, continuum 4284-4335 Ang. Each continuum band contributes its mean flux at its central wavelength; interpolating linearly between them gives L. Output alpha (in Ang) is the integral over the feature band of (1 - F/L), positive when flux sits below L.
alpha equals -1.4 Ang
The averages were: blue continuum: 18.5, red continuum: 15.7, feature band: 16.9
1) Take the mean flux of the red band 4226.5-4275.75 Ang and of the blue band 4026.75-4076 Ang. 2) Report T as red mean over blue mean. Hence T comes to 0.9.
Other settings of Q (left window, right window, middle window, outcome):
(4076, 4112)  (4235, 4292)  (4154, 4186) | -3.5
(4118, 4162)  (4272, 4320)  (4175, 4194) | 0.4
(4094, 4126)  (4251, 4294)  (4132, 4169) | -3.6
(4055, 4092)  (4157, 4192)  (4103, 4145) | 2.1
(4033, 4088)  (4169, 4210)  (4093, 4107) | 2.4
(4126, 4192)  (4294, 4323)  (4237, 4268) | -0.2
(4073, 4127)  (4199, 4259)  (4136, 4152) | -0.8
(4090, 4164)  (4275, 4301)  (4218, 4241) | -1.2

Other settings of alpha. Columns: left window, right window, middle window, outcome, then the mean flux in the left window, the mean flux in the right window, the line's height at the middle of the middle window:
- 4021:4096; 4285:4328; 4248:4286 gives -0.3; 17.9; 15.9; 16.2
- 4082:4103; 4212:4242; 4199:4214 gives 0.6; 15.8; 17.3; 17.1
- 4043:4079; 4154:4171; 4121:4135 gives 0.9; 18.3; 18.4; 18.4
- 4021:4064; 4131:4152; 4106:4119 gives 0.6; 18.9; 17.2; 17.7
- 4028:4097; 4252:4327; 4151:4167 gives -1.5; 17.9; 16.1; 17.1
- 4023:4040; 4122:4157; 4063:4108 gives 4.3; 18.3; 17.6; 17.9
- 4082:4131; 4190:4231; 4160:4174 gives -1.9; 16.3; 16.5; 16.4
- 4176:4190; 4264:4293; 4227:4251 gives -1.1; 17.2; 16.5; 16.8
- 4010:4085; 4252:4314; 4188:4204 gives 0.7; 18.4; 16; 16.9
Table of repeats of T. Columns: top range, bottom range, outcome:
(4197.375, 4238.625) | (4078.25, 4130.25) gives 1.03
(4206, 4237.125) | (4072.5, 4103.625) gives 1.09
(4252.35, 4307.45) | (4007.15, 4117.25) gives 0.92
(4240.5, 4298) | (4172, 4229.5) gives 0.98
